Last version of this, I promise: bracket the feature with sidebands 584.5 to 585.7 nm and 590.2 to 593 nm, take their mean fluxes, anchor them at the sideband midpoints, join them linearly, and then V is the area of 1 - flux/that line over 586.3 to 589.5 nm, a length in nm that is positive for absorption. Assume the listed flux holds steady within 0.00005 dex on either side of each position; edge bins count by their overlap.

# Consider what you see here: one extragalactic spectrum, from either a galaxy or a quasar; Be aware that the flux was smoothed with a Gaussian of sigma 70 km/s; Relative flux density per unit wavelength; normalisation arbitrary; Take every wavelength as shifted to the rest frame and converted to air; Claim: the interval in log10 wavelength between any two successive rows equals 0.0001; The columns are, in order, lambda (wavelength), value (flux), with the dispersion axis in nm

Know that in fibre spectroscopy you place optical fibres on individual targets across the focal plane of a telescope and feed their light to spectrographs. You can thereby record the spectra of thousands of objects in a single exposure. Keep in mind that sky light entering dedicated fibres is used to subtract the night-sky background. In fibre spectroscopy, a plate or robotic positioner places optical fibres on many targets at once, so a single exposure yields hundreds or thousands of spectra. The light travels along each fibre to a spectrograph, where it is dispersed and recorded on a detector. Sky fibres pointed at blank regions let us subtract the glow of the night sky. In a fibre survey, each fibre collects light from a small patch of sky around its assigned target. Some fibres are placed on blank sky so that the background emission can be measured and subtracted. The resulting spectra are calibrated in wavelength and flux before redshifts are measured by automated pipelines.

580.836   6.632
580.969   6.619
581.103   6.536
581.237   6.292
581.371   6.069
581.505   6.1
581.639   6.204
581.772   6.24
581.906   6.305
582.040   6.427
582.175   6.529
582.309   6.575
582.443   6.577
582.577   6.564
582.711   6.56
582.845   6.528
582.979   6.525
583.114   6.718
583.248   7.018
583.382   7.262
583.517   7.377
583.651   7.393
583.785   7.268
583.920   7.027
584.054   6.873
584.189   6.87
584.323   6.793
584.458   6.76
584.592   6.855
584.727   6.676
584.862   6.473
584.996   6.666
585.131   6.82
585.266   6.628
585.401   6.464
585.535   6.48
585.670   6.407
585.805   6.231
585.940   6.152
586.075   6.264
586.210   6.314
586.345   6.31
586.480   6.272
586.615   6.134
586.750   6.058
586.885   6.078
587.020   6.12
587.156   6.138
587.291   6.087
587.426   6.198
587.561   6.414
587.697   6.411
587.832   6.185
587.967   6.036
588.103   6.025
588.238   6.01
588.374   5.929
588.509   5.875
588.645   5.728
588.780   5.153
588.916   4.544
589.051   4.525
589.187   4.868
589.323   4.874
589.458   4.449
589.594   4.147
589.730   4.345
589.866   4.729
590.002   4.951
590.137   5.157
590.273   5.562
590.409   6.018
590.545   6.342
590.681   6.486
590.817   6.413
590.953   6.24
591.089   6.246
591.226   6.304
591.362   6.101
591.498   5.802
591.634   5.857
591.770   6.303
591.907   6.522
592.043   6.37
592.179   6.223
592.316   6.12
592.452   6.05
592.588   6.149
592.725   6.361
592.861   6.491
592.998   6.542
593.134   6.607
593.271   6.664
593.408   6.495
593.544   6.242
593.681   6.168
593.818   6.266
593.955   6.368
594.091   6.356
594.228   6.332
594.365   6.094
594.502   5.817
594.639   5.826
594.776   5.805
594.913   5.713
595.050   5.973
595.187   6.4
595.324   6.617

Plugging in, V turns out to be 0.333 nm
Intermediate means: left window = 6.62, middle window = 5.77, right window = 6.2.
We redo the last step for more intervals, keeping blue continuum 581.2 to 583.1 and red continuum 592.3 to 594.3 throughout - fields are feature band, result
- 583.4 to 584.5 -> -0.11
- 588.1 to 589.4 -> 0.22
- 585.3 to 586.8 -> 0.02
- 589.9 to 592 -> 0.12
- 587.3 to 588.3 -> 0.03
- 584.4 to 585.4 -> -0.05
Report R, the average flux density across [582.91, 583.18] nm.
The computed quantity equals 6.61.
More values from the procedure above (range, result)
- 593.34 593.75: 6.3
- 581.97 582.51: 6.52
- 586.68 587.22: 6.09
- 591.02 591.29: 6.26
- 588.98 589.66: 4.58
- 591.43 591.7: 5.84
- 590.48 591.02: 6.37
